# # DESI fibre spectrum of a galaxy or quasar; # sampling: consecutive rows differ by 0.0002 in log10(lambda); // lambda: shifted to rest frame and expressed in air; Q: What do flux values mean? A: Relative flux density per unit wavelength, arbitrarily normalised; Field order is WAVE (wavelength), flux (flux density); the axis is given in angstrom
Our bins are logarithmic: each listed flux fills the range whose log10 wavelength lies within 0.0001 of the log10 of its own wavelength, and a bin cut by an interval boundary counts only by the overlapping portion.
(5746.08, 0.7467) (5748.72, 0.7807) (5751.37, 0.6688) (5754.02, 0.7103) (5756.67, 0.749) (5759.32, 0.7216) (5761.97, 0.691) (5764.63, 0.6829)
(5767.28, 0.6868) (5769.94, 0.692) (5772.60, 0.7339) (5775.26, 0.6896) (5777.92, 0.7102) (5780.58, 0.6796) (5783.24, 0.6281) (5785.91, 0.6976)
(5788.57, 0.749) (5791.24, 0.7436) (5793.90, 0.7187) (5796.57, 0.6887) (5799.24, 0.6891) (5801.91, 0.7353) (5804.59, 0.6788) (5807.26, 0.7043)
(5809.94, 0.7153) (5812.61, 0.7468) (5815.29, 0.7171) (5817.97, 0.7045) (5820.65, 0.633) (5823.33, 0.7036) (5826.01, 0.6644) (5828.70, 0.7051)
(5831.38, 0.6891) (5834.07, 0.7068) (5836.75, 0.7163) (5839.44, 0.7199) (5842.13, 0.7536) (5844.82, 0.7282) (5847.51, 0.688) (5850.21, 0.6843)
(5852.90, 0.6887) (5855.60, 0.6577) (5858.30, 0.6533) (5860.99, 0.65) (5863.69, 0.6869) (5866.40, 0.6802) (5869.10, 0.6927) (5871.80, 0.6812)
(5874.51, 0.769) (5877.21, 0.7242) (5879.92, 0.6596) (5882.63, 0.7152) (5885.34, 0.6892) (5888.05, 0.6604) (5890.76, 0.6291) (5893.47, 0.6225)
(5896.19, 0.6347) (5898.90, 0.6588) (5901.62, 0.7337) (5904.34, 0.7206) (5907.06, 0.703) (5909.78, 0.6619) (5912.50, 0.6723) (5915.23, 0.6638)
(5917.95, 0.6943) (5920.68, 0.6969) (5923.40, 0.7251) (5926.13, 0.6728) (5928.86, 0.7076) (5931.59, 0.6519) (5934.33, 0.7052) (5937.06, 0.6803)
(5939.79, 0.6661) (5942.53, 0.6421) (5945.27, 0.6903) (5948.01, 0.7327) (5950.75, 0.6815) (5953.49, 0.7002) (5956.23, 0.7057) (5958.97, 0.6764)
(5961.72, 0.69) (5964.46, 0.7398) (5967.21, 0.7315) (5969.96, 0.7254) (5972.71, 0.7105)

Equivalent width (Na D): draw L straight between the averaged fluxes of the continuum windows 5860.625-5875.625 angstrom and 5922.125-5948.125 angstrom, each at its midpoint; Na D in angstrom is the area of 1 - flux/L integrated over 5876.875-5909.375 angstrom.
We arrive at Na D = 0.6 angstrom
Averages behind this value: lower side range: 0.695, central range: 0.677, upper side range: 0.685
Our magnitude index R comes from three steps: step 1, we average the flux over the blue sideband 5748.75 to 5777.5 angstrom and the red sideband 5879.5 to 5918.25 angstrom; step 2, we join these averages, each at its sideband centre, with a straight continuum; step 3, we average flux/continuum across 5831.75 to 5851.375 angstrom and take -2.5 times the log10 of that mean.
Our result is -0.04 mag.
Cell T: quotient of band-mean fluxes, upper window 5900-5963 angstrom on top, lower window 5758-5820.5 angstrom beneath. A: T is 1.0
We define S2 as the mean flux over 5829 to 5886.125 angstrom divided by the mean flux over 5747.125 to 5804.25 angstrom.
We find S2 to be 0.99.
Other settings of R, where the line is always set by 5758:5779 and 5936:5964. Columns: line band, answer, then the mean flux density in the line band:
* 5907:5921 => 0.02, 0.679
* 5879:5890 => 0.02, 0.679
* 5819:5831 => 0.03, 0.678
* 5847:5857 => 0.03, 0.678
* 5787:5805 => -0.03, 0.716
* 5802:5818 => -0.02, 0.713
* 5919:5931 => -0.01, 0.697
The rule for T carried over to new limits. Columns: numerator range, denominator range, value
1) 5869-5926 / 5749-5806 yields 0.97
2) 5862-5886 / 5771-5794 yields 0.99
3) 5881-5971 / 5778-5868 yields 0.99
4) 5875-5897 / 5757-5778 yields 0.96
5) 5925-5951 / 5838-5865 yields 0.99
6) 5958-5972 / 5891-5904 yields 1.07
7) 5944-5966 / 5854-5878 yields 1.02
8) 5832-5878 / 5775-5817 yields 0.99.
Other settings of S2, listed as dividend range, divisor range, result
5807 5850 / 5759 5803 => 1.01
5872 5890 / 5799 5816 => 0.98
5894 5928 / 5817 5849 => 0.98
